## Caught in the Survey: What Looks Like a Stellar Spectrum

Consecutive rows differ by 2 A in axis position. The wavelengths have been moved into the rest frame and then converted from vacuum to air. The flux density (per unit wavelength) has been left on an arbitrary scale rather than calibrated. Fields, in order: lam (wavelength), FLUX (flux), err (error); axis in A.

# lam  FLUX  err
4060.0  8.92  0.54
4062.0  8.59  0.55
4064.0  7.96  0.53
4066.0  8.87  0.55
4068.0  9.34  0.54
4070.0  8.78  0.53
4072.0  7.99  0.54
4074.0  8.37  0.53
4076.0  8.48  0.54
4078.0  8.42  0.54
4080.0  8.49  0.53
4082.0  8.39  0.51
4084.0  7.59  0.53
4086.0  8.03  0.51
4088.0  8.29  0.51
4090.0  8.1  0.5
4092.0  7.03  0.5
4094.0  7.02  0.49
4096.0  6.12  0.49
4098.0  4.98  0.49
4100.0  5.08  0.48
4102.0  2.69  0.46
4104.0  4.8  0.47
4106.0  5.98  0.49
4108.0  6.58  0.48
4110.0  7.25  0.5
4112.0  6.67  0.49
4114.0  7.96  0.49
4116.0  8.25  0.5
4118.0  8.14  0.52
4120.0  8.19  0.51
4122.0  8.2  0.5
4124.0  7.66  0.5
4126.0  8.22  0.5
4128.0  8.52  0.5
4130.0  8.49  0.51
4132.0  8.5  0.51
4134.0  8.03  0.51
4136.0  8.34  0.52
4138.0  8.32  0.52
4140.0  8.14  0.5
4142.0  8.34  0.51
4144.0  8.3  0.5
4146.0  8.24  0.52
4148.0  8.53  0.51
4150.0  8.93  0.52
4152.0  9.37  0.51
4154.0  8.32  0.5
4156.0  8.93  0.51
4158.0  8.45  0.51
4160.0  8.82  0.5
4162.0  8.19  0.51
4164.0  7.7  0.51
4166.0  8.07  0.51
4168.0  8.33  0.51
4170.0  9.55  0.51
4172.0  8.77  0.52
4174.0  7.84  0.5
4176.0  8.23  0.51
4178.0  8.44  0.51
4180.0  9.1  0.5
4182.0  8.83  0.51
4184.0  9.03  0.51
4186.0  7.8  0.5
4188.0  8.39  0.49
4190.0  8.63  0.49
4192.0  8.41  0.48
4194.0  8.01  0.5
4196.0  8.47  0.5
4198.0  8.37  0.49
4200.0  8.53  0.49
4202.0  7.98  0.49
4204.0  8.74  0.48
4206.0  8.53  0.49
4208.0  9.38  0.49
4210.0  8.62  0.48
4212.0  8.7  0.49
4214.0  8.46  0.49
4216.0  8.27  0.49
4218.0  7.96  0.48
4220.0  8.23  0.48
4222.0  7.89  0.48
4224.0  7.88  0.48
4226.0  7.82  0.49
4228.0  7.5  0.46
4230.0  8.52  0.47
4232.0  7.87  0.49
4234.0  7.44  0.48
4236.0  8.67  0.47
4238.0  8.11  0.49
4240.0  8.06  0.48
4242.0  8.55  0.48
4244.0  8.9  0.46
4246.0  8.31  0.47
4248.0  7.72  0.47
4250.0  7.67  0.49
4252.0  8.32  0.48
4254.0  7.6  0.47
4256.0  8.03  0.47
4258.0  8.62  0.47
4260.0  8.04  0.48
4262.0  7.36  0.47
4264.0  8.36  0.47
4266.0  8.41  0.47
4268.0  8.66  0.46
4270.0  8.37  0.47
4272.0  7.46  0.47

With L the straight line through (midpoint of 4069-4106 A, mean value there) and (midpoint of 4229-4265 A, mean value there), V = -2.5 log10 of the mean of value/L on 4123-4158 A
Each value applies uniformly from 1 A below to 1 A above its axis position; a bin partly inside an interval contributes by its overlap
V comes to -0.13 mag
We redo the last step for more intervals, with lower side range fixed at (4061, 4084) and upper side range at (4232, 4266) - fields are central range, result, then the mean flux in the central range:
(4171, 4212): -0.036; 8.51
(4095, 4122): 0.290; 6.43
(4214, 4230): 0.022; 8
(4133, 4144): 0.013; 8.24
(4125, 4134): -0.004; 8.39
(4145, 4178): -0.029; 8.51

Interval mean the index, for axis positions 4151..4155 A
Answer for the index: 8.84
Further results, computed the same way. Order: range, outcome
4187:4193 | 8.48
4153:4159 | 8.57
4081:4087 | 8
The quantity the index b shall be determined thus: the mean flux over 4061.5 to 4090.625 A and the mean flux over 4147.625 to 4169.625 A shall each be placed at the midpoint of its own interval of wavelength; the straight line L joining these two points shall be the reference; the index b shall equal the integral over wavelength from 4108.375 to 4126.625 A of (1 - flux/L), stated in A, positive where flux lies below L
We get 1.5 A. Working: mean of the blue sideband 8.38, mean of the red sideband 8.54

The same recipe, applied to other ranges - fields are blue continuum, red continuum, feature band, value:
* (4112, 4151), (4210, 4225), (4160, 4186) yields -0.8 A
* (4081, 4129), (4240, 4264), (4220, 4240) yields -0.1 A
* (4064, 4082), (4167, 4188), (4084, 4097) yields 1.7 A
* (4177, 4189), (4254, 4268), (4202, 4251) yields 0.6 A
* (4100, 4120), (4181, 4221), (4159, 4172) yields -1.3 A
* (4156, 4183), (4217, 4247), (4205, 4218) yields -0.6 A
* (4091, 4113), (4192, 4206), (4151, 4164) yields -2.4 A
